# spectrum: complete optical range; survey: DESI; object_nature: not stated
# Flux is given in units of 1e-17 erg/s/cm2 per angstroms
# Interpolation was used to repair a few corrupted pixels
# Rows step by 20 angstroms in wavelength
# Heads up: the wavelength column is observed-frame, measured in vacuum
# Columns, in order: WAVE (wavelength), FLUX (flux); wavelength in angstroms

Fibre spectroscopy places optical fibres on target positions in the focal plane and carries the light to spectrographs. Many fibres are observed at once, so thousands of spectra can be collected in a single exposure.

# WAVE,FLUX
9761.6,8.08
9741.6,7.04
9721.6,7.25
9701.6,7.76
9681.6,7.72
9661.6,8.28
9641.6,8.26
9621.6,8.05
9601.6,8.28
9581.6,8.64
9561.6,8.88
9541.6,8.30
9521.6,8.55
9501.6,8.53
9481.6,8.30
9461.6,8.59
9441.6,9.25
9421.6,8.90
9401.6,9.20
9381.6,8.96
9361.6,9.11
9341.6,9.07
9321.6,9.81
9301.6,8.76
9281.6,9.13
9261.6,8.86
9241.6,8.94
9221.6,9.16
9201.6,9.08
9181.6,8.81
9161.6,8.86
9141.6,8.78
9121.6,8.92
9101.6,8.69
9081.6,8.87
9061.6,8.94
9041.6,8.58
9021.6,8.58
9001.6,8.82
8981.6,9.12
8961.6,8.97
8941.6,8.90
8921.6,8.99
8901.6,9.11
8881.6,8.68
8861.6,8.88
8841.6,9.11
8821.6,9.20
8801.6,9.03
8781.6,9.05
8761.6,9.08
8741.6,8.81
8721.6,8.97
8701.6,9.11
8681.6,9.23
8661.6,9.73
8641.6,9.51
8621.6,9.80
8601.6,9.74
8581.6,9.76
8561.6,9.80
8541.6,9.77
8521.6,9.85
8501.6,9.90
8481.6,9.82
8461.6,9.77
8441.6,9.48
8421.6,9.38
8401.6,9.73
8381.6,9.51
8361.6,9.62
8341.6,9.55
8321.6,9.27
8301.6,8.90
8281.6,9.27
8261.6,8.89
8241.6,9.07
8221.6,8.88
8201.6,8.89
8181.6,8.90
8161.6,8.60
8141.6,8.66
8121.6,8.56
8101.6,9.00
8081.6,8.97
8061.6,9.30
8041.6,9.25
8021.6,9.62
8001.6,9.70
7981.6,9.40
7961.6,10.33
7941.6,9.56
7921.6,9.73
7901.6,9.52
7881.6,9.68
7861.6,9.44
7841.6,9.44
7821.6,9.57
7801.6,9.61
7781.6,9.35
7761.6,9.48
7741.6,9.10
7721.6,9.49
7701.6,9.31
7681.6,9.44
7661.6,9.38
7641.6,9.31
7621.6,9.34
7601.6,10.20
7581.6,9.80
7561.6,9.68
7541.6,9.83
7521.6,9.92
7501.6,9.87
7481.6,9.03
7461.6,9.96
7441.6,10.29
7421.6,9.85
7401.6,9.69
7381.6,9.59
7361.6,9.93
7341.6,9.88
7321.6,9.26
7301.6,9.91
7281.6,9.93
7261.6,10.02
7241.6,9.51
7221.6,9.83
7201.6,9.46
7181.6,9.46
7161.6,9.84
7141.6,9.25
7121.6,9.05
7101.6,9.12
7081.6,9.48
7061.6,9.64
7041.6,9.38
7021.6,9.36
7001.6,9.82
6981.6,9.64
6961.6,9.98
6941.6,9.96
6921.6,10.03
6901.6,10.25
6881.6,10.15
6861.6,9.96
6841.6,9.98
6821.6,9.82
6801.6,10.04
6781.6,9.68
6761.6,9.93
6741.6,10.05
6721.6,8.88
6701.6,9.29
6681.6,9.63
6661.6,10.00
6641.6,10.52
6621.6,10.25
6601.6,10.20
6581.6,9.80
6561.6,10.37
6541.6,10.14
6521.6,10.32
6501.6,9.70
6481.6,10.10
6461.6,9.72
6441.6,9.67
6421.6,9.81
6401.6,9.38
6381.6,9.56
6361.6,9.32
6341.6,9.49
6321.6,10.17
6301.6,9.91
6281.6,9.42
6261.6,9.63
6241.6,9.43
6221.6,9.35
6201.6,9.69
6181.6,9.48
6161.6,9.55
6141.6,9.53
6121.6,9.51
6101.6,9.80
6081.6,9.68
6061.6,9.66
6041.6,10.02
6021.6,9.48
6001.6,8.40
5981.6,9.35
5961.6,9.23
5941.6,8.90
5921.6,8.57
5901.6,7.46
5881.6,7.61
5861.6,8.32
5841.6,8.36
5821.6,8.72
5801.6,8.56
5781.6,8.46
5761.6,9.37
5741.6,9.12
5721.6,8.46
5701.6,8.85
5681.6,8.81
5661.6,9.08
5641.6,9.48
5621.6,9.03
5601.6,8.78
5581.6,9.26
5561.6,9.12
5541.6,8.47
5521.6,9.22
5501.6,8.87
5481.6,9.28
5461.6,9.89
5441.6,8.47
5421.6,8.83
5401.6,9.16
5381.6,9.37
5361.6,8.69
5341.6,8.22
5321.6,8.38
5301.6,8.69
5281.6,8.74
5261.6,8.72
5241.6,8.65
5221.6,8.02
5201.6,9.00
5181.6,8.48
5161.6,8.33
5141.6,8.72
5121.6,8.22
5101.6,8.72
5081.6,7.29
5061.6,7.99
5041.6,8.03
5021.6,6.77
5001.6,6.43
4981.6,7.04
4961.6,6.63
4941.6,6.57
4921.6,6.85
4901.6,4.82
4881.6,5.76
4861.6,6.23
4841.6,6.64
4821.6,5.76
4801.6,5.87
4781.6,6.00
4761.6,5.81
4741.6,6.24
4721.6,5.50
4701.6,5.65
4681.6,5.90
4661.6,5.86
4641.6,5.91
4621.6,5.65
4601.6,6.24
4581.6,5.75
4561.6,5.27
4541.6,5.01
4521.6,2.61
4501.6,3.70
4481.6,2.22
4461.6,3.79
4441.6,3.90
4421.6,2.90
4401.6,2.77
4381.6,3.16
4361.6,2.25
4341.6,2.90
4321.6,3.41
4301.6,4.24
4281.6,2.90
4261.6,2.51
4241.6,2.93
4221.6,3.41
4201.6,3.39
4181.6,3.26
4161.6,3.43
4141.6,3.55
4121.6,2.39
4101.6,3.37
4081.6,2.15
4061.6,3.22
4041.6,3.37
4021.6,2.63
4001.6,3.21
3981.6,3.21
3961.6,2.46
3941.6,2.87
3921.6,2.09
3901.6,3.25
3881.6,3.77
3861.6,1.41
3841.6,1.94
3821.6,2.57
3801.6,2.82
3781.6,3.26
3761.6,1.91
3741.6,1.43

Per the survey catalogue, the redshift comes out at 0.14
